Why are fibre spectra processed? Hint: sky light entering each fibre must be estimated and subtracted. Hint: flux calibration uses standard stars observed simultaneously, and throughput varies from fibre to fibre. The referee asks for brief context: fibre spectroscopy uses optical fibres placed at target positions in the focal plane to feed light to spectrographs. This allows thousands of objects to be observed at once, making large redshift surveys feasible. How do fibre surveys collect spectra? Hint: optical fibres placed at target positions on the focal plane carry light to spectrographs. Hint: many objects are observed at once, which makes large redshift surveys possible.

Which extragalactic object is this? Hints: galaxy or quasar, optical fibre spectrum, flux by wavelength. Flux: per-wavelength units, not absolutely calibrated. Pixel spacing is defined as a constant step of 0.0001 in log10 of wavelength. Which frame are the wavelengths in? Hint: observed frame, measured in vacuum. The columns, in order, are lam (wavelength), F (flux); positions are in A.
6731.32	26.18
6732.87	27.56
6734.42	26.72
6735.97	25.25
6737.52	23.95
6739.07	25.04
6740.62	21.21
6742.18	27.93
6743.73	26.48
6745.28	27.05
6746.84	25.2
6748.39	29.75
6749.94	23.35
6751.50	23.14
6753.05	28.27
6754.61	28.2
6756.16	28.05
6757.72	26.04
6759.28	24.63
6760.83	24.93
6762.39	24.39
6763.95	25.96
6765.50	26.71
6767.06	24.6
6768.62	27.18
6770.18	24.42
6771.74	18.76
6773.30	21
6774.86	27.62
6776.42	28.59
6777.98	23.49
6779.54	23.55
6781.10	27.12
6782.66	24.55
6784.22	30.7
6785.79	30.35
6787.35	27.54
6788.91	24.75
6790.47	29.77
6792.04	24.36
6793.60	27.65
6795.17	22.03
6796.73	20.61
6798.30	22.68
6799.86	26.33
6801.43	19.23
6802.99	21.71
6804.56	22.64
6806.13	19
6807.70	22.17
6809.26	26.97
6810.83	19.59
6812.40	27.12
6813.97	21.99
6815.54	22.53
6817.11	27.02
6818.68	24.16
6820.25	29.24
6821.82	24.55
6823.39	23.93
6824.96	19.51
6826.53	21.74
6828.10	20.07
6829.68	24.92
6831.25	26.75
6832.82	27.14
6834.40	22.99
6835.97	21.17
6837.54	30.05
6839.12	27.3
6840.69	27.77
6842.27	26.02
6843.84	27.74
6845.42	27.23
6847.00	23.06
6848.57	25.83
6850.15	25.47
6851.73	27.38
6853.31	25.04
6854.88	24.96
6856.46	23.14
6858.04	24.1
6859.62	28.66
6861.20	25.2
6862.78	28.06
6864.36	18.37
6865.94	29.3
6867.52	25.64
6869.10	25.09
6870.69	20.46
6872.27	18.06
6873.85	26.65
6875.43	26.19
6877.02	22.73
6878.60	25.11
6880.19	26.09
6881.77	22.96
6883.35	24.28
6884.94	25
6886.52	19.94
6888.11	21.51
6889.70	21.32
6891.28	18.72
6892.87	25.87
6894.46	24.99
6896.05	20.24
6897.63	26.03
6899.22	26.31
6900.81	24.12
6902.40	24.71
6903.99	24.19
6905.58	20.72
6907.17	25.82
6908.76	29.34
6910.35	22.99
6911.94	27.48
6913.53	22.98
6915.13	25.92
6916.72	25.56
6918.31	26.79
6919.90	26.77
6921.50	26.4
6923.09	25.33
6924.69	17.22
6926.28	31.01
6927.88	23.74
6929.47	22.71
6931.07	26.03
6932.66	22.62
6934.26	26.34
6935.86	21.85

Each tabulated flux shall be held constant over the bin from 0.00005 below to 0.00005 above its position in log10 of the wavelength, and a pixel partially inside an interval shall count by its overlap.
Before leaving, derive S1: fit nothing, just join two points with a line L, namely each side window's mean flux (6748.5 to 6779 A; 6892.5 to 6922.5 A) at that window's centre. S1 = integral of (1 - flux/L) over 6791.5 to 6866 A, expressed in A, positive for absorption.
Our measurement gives 2.3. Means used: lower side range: 25.3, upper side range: 25.1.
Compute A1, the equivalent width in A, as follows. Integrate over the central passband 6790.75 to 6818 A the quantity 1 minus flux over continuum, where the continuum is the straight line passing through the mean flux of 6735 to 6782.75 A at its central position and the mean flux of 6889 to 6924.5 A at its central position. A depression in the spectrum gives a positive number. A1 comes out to 2.0 A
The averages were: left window 25.4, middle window 23.3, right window 24.5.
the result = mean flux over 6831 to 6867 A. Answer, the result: 25.8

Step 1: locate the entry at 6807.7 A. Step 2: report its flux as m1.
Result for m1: 22.17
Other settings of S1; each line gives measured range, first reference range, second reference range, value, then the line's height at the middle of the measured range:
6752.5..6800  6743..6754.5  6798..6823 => -1.02 A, 25.1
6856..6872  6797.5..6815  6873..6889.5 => -0.67 A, 23.6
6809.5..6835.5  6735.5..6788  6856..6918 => 1.06 A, 25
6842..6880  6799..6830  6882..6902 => -2.90 A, 23.2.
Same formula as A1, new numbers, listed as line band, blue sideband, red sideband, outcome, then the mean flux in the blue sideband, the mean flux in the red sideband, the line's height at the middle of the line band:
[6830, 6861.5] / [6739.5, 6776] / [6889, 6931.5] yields -1.15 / 25.5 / 24.6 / 24.9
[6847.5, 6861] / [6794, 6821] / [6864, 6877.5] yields -1.05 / 23.3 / 23.8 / 23.7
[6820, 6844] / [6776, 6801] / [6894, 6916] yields 0.44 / 25.7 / 24.7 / 25.4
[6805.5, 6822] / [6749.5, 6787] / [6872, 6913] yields 0.66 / 25.7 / 24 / 25.1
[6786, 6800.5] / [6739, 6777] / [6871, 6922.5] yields -0.04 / 25.5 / 24.2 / 25.2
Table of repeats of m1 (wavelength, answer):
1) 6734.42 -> 26.72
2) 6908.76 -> 29.34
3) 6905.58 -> 20.72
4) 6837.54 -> 30.05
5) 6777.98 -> 23.49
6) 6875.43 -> 26.19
